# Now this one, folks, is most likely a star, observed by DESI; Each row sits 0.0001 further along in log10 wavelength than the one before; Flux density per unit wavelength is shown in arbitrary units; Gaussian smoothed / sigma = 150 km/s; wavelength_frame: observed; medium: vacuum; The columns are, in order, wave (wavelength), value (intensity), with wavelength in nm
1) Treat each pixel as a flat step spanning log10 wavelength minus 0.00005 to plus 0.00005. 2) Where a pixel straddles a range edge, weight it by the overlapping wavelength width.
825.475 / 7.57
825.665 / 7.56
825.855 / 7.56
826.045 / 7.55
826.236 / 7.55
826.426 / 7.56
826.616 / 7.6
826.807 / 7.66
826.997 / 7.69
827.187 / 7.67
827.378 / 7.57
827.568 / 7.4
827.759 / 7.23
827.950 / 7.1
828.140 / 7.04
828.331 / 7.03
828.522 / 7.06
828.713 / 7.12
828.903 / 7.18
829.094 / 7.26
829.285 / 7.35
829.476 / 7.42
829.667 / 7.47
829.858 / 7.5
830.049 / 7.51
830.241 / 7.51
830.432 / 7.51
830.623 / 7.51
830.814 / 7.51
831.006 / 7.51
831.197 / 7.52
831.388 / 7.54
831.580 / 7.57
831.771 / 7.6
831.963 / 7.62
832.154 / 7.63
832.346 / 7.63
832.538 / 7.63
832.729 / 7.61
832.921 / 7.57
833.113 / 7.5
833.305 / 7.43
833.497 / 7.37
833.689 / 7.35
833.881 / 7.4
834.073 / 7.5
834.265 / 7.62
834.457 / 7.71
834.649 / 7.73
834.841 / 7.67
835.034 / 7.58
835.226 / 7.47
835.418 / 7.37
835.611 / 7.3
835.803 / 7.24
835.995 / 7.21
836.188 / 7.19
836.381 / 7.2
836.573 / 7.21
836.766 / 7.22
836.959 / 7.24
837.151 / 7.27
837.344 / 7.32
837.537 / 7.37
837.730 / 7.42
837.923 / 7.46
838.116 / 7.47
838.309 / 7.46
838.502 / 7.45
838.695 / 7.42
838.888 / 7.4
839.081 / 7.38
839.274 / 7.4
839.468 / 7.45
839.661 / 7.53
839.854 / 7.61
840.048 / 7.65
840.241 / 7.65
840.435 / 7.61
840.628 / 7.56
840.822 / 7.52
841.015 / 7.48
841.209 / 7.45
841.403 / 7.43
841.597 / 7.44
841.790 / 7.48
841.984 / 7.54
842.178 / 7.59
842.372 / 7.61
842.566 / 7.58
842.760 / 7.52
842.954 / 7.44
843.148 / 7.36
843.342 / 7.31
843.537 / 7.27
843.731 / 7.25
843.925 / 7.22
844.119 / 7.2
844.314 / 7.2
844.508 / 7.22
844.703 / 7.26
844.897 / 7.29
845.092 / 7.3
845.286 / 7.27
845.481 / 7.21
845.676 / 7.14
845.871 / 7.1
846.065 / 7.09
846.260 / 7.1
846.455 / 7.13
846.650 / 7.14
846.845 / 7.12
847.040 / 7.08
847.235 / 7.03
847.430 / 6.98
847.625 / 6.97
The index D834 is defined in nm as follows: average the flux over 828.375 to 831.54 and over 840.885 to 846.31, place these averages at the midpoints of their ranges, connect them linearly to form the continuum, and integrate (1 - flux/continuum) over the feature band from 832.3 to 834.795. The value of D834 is -0.05 nm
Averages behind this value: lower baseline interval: 7.4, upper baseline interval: 7.34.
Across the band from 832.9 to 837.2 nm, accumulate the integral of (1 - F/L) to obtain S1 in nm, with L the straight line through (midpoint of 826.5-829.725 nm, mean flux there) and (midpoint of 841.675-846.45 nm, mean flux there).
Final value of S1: -0.04 nm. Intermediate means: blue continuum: 7.34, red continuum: 7.31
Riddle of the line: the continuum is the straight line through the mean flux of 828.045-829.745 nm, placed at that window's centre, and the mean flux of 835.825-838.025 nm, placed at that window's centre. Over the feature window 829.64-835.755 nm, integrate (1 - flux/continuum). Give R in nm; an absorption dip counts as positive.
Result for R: -0.24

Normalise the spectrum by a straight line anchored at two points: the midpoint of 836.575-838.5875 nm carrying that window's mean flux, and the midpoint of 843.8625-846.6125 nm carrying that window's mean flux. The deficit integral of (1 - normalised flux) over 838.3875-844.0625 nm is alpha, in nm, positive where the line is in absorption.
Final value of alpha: -0.146 nm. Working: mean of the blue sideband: 7.36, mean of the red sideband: 7.19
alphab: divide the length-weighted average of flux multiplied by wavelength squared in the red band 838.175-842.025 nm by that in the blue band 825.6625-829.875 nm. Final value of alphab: 1.04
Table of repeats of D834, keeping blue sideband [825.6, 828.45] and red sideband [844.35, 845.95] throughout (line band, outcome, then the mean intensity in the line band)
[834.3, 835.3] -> -0.039 nm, 7.64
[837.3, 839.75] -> -0.041 nm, 7.43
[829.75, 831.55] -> -0.028 nm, 7.51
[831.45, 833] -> -0.047 nm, 7.61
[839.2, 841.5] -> -0.078 nm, 7.53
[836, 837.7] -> 0.016 nm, 7.25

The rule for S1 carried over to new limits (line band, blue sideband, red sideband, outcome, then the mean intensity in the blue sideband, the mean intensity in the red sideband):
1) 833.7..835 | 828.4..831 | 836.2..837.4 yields -0.05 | 7.38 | 7.24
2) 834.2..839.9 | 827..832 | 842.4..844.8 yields -0.04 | 7.4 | 7.33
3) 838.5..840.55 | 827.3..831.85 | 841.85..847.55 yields -0.06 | 7.38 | 7.26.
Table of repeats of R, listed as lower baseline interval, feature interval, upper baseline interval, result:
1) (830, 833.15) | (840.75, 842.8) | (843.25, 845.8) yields -0.058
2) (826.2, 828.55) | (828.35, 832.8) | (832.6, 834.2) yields -0.012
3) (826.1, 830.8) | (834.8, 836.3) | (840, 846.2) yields 0.005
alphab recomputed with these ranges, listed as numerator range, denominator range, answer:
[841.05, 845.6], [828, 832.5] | 1.02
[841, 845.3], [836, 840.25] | 1.01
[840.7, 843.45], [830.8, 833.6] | 1.01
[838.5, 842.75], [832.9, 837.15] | 1.03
